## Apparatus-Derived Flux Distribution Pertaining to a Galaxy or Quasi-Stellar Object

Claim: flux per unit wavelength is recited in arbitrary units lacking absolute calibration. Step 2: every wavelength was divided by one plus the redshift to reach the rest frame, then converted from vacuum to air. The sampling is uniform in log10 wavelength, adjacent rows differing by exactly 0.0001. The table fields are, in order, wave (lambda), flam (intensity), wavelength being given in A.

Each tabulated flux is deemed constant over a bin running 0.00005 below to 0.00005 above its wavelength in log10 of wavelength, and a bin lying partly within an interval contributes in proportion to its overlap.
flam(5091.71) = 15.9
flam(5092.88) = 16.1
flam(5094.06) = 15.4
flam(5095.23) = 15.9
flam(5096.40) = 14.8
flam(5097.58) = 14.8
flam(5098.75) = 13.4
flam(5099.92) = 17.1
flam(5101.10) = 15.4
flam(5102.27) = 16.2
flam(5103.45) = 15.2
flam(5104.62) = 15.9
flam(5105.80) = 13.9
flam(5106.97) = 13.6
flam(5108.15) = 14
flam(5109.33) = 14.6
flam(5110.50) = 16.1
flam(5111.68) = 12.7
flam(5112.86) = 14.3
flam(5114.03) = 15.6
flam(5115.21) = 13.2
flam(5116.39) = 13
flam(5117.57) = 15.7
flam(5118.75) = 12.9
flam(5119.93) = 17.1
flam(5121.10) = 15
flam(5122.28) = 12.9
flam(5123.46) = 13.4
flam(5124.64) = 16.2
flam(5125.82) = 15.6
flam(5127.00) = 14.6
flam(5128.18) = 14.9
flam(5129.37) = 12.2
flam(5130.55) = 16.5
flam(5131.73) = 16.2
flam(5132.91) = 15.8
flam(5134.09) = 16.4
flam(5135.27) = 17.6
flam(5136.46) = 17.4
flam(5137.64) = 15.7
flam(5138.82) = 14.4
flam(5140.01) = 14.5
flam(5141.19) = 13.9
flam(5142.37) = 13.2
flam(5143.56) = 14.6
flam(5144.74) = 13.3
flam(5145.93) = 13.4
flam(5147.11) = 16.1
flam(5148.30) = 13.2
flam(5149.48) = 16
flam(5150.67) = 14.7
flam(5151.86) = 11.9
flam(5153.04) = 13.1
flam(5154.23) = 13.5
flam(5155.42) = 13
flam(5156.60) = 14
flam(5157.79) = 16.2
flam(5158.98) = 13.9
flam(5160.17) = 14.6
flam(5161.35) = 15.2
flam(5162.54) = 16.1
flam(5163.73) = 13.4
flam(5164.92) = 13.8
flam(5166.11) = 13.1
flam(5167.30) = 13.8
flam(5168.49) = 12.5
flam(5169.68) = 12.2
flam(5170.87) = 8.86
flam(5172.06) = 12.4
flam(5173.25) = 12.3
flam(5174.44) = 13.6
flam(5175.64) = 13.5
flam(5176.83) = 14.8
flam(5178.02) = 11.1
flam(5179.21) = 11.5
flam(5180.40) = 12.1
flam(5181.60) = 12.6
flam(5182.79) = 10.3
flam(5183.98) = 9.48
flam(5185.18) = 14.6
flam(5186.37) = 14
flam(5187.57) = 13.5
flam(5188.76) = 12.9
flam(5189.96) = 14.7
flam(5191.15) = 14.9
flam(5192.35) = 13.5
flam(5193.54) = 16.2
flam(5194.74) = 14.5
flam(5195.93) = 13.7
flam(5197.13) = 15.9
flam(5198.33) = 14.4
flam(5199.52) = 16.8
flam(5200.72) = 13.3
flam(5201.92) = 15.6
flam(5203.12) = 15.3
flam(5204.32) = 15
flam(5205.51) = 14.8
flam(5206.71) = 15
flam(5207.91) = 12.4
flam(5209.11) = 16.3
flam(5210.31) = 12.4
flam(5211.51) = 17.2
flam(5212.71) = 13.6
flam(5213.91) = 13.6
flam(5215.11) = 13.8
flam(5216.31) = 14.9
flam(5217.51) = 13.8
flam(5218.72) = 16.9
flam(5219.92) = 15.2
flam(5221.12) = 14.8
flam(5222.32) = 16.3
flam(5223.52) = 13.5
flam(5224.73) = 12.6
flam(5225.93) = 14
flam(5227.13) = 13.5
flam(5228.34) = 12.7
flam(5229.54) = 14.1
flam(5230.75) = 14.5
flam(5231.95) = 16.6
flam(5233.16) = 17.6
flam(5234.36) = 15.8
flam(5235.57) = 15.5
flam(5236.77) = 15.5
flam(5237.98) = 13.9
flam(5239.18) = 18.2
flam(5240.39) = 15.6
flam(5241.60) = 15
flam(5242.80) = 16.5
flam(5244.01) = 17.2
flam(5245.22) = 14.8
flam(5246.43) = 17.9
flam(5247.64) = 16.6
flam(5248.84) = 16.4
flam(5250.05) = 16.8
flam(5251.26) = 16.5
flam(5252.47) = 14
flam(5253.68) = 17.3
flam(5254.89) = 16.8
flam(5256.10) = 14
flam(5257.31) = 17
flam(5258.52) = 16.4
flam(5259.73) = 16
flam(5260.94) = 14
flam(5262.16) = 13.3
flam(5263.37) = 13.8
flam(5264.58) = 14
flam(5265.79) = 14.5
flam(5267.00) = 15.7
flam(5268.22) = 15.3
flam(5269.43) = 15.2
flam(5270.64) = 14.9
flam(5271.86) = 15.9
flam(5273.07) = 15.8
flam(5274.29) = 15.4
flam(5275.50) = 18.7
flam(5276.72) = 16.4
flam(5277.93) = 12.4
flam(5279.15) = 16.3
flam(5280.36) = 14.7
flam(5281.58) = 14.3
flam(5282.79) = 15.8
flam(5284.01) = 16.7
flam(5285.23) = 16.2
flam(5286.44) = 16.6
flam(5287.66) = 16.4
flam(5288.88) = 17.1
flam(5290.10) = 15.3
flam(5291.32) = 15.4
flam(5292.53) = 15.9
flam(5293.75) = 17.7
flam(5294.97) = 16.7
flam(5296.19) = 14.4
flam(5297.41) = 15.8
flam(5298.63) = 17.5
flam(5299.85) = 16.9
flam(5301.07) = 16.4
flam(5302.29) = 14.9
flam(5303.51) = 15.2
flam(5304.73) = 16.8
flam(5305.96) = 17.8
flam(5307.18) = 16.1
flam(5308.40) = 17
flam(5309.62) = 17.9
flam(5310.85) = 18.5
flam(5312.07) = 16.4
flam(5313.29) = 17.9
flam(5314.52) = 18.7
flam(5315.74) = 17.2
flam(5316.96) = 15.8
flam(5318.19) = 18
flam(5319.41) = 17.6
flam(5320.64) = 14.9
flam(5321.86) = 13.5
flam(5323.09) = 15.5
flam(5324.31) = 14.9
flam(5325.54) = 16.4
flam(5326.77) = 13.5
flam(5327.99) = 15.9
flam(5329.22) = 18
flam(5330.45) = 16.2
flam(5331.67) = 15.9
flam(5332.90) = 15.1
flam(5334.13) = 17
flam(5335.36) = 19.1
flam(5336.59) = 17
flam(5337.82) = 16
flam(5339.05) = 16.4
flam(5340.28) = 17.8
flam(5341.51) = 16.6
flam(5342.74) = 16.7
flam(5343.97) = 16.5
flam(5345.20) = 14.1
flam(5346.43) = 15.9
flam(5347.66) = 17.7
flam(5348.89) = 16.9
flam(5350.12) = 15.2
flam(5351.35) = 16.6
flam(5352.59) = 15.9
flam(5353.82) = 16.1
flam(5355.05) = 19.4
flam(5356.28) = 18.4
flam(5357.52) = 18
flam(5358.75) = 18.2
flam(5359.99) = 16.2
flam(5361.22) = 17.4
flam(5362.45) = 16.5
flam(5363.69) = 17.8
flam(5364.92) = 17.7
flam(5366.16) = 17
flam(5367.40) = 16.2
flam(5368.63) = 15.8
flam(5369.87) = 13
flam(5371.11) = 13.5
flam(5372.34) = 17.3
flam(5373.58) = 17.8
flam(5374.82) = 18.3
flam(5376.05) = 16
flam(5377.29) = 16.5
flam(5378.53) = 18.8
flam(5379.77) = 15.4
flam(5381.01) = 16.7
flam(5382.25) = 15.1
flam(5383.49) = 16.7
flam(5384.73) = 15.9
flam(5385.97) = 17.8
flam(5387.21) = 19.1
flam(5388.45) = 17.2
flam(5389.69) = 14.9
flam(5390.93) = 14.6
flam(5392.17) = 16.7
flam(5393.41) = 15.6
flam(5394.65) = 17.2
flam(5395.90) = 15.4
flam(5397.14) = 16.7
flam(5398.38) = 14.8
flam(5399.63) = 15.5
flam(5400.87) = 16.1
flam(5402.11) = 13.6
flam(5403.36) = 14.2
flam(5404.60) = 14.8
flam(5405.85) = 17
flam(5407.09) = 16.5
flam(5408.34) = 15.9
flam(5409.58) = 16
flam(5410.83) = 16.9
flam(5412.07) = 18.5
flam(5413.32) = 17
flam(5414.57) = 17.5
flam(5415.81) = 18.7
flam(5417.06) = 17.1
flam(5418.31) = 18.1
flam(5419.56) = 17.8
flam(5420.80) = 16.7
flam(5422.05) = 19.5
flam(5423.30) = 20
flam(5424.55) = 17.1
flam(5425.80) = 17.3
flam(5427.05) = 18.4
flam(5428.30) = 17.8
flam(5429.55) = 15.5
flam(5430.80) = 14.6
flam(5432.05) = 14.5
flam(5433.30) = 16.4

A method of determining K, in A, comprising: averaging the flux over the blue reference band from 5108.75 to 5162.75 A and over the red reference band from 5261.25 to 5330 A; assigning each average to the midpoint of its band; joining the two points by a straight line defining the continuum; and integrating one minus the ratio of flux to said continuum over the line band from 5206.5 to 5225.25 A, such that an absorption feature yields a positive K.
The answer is 1.0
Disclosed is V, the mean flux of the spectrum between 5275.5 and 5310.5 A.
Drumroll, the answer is 16.2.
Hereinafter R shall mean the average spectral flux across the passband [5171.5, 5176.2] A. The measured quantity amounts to 12.9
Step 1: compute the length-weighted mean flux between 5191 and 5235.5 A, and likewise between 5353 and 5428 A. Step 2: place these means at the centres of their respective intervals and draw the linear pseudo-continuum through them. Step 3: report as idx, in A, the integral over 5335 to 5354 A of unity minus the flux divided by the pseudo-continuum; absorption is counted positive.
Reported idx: -0.3 A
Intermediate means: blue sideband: 14.7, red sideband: 16.8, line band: 16.5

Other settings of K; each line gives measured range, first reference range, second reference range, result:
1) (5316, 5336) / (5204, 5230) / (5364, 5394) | -0.4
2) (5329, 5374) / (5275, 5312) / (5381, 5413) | -1.3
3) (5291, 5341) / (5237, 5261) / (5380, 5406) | -1.4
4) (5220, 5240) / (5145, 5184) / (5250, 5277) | -0.3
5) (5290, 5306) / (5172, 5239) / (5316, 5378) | -0.5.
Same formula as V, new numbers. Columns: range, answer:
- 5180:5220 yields 14.2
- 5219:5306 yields 15.6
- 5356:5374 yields 16.7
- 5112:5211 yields 14.1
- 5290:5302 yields 16.2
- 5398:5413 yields 15.9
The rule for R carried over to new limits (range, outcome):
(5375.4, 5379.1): 17.1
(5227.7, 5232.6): 14.5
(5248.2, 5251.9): 16.6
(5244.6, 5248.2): 16.4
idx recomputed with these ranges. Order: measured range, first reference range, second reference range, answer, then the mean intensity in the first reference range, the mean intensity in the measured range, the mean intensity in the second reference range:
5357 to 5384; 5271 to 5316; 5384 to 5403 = -0.85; 16.3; 16.6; 16.1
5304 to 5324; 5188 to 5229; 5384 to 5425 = -1.44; 14.5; 16.8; 16.7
